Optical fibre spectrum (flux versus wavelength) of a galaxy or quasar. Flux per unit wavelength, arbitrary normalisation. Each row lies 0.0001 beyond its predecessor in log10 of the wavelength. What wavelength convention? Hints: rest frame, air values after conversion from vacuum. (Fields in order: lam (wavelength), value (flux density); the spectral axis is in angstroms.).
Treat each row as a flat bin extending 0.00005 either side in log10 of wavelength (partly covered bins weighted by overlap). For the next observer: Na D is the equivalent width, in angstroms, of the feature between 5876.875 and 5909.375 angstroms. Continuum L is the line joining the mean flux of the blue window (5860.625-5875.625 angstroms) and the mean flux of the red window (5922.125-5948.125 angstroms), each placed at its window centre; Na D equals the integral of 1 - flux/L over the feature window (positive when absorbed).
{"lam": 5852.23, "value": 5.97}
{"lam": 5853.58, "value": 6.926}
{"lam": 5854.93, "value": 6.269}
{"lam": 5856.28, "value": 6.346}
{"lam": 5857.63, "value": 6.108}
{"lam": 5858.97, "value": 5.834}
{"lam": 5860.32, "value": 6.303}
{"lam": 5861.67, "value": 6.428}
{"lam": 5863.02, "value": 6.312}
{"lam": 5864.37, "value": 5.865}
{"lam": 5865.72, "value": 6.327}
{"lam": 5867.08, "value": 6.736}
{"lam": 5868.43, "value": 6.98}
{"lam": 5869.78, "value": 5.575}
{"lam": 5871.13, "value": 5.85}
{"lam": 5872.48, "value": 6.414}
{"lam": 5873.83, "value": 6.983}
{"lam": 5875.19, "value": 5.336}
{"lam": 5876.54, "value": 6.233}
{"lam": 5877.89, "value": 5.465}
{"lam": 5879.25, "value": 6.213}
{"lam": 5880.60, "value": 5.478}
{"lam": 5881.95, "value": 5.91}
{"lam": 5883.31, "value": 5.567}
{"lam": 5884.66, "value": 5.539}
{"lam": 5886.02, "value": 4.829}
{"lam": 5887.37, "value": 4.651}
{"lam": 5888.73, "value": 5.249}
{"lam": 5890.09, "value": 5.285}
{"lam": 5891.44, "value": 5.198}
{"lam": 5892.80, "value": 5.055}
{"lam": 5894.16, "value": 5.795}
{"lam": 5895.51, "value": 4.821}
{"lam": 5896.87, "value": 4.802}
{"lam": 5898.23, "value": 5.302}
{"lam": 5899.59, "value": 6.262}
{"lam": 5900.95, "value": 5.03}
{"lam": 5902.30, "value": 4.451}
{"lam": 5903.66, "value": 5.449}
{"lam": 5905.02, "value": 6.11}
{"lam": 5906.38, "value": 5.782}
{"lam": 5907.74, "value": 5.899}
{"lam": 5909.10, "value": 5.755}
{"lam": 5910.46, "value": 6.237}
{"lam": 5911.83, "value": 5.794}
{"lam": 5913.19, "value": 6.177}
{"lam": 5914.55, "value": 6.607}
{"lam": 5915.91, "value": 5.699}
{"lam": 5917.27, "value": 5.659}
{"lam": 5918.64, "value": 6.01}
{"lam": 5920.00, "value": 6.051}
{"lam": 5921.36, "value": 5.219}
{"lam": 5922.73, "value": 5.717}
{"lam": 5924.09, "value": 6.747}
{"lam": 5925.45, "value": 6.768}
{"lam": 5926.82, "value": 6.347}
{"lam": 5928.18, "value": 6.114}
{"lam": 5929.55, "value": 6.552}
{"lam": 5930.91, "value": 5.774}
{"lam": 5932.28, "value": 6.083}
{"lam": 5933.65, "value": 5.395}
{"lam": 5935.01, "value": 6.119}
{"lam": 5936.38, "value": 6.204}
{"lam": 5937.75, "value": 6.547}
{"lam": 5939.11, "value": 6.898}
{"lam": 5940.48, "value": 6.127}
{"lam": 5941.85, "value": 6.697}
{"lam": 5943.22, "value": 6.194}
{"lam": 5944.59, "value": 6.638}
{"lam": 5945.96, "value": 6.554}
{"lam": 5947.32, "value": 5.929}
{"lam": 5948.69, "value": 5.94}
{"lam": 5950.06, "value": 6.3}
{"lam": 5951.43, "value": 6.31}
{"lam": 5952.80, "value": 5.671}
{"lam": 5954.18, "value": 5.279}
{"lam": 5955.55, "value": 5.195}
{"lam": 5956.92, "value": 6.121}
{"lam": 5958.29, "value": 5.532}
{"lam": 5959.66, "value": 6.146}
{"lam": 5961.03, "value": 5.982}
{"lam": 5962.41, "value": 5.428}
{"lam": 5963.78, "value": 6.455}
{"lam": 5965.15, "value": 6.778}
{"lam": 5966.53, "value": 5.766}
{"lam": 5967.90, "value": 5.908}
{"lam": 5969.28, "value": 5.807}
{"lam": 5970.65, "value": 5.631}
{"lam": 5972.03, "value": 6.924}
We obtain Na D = 4.4 angstroms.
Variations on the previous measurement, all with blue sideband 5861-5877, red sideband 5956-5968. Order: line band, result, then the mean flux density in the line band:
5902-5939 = 0.7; 6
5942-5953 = -0.4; 6.24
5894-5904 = 1.6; 5.21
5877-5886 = 0.8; 5.64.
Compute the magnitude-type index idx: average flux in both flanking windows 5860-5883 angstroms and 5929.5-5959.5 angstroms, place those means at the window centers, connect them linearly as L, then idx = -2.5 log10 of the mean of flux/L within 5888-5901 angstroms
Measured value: 0.16 mag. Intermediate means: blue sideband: 6.13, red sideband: 6.09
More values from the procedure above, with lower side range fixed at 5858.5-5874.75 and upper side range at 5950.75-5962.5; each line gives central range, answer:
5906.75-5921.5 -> 0.01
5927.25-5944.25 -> -0.06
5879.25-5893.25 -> 0.16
